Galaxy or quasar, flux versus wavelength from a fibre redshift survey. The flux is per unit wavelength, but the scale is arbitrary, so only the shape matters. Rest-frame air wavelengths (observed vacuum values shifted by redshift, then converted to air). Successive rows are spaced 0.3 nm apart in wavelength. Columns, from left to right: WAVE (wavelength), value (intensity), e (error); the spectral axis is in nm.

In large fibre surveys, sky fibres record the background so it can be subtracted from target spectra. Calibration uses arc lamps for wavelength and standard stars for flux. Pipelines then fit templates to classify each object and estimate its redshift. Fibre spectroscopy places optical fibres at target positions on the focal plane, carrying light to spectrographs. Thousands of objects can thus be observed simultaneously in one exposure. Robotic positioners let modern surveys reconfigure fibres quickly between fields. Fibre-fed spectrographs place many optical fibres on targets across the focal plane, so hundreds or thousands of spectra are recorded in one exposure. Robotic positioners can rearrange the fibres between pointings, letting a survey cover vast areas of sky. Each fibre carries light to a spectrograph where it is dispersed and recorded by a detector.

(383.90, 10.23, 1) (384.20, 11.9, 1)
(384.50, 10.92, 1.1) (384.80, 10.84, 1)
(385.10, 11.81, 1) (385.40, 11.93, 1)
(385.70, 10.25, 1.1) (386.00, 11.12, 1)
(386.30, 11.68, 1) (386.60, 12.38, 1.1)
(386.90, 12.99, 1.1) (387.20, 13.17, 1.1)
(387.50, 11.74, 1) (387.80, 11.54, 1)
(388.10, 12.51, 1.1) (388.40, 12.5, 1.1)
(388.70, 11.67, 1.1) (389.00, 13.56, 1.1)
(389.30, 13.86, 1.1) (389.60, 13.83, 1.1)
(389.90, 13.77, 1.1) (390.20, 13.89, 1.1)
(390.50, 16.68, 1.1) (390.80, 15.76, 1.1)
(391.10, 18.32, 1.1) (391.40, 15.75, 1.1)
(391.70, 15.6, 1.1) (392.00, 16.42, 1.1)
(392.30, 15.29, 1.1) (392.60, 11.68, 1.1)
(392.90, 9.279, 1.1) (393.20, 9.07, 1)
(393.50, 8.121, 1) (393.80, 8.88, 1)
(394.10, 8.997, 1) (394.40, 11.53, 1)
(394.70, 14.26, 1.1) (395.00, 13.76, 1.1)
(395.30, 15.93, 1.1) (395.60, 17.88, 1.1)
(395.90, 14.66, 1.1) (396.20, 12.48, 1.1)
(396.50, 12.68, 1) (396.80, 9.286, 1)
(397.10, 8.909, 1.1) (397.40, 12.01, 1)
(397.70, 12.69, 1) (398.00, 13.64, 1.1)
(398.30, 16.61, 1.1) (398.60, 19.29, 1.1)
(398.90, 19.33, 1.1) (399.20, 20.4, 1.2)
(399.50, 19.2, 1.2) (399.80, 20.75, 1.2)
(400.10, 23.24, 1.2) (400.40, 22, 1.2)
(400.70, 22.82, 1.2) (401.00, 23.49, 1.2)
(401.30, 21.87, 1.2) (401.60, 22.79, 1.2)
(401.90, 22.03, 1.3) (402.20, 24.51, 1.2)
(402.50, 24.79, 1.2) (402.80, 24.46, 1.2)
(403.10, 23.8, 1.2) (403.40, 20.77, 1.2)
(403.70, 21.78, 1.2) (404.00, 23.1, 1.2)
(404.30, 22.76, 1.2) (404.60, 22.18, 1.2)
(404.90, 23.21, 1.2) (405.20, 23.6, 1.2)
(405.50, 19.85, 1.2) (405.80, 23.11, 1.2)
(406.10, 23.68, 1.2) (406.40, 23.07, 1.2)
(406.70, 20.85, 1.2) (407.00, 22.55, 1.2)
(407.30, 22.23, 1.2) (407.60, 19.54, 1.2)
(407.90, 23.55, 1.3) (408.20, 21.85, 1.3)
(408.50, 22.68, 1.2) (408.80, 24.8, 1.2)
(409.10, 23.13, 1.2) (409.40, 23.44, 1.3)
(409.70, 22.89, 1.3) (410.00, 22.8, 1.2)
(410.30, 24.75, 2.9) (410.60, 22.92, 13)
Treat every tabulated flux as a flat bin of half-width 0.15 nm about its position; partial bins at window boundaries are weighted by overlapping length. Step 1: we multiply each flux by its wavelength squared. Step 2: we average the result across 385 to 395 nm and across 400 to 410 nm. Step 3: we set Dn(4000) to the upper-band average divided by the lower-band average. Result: 1.92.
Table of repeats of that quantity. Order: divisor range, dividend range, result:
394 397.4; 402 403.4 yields 1.94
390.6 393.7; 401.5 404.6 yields 1.80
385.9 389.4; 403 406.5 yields 1.98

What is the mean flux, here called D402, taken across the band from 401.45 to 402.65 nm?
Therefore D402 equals 23.5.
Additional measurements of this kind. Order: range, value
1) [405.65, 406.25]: 23.4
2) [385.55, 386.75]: 11.4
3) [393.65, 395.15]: 11.5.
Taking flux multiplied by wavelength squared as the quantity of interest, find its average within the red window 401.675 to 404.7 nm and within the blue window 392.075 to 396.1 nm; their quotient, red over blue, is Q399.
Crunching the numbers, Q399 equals 2.0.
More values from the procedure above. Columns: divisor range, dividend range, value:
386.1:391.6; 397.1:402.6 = 1.53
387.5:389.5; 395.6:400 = 1.28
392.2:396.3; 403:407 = 1.93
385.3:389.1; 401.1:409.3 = 2.06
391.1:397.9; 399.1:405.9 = 1.85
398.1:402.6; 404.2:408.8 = 1.08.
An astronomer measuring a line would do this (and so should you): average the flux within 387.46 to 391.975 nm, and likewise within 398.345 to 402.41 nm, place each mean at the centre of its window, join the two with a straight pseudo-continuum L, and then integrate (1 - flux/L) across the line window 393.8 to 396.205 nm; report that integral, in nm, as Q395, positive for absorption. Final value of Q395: 0.60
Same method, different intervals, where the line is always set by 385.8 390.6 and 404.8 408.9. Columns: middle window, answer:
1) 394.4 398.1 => 0.84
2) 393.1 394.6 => 0.60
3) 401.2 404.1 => -0.39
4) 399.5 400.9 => -0.21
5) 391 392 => -0.13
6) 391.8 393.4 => 0.29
